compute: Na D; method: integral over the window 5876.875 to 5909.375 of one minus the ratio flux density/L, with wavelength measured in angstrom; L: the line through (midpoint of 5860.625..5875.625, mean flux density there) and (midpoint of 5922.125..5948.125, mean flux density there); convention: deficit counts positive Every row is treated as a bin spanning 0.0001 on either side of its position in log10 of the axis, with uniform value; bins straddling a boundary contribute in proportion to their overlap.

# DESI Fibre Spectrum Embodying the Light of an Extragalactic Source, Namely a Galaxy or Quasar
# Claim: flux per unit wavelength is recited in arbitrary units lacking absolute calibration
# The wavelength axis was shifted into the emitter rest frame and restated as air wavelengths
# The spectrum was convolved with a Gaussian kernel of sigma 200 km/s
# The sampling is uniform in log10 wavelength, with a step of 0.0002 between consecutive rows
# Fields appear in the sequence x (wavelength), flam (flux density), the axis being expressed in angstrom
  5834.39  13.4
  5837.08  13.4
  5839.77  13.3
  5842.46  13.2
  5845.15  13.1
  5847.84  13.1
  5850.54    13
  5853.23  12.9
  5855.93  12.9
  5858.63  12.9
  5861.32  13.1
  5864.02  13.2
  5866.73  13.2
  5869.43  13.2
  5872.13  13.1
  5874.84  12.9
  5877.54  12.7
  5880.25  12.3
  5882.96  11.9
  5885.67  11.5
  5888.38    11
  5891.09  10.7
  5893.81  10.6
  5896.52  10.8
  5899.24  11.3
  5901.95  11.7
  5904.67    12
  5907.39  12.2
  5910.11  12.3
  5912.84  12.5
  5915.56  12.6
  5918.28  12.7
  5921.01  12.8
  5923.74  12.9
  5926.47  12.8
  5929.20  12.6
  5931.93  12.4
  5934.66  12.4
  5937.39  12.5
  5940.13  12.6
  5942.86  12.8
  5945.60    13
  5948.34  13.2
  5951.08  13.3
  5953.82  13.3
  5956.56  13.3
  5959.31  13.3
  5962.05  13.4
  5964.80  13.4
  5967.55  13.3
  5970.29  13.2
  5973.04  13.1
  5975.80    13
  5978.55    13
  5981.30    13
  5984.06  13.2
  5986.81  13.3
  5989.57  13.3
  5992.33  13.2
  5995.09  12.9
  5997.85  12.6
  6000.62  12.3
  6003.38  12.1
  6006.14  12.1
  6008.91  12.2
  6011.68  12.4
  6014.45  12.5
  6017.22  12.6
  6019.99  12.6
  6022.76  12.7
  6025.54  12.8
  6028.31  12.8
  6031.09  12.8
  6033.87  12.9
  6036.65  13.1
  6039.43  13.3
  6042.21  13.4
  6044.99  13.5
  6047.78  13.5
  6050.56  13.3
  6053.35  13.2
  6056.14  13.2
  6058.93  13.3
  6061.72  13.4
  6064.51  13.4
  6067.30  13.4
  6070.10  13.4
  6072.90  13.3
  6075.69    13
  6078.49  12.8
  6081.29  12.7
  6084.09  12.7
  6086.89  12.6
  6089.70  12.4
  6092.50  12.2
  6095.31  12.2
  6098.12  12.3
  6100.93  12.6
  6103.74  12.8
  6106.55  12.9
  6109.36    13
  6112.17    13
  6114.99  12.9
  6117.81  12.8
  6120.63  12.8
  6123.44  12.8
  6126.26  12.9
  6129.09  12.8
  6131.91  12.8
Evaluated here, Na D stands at 3.5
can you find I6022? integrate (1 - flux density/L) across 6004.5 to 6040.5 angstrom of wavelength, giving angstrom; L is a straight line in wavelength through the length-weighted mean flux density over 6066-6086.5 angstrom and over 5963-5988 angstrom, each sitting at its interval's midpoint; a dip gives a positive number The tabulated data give 1.2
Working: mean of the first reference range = 13.2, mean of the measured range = 12.7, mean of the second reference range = 13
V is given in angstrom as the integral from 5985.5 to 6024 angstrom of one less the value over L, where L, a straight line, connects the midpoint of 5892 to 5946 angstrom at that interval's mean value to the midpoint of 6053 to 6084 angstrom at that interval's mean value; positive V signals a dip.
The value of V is 0.5 angstrom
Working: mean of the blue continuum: 12.3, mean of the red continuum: 13.2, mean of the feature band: 12.6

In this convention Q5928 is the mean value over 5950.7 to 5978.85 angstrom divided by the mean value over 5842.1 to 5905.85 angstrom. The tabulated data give 1.07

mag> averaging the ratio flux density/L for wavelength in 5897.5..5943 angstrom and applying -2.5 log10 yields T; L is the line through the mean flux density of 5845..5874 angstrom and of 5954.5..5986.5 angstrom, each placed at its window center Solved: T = 0.063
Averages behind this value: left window 13.1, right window 13.2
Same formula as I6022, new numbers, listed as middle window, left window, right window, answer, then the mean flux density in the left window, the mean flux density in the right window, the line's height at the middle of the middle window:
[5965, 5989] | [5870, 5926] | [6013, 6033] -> -1.3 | 12.1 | 12.7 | 12.5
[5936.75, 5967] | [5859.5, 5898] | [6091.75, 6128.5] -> -1.9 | 12.2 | 12.7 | 12.3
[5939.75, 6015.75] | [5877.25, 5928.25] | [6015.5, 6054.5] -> -2.3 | 12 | 13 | 12.6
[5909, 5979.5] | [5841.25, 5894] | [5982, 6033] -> -1.6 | 12.6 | 12.7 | 12.6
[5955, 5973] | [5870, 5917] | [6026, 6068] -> -1.1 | 11.9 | 13.2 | 12.5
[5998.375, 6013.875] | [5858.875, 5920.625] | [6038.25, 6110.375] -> 0.5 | 12.2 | 13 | 12.7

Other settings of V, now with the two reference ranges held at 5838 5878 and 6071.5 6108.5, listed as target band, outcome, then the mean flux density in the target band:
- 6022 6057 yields -1.0 angstrom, 13.1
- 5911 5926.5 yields 0.3 angstrom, 12.7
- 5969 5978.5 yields -0.2 angstrom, 13.1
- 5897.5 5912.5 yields 1.2 angstrom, 11.9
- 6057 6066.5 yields -0.5 angstrom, 13.4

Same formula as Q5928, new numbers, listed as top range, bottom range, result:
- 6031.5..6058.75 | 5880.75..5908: 1.16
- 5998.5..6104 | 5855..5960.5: 1.03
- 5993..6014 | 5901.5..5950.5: 0.99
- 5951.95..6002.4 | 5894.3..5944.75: 1.07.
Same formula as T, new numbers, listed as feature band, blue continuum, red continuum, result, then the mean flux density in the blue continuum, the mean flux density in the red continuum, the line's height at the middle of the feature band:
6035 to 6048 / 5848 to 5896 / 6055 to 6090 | -0.03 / 12.4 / 13.1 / 13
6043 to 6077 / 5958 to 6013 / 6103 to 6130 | -0.04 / 12.9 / 12.9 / 12.9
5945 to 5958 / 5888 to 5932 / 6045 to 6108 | -0.08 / 12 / 12.9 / 12.2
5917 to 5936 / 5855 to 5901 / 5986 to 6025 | -0.03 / 12.2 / 12.6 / 12.3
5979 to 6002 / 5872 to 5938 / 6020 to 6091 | -0.03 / 12.1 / 13.1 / 12.7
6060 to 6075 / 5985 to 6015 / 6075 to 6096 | -0.07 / 12.6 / 12.6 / 12.6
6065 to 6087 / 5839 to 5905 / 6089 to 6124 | -0.03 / 12.4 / 12.7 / 12.6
